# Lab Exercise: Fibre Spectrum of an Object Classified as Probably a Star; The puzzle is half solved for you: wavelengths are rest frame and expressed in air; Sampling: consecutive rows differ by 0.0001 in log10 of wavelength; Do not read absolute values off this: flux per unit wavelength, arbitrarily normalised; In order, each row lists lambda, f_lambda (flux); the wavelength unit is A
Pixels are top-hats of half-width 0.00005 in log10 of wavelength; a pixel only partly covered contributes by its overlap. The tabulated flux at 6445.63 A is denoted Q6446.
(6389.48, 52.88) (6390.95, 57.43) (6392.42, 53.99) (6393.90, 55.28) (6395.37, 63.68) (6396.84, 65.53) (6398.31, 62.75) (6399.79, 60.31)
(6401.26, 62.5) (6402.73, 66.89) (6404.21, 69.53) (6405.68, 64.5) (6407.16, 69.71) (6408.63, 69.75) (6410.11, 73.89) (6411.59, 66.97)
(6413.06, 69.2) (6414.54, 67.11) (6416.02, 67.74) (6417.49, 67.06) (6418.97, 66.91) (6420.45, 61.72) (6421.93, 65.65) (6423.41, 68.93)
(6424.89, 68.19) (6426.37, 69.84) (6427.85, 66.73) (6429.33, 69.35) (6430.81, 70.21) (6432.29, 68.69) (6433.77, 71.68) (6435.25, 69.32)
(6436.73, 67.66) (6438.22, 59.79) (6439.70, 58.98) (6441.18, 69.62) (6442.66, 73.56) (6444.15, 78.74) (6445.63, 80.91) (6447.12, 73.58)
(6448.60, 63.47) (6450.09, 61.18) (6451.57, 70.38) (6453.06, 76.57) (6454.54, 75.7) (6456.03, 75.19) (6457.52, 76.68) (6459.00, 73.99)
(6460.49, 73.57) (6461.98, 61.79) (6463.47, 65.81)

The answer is 80.91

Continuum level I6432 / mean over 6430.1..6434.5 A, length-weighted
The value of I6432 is 70.2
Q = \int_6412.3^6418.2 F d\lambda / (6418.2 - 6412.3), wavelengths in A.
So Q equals 67.9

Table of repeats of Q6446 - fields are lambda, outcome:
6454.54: 75.7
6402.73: 66.89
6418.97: 66.91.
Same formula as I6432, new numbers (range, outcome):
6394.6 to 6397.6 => 64.7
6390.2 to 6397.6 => 59.2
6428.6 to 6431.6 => 69.8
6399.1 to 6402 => 61.6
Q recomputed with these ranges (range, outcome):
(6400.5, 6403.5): 64.8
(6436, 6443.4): 65.9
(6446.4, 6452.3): 67.2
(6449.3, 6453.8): 69.3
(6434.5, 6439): 65.5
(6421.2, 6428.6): 67.9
